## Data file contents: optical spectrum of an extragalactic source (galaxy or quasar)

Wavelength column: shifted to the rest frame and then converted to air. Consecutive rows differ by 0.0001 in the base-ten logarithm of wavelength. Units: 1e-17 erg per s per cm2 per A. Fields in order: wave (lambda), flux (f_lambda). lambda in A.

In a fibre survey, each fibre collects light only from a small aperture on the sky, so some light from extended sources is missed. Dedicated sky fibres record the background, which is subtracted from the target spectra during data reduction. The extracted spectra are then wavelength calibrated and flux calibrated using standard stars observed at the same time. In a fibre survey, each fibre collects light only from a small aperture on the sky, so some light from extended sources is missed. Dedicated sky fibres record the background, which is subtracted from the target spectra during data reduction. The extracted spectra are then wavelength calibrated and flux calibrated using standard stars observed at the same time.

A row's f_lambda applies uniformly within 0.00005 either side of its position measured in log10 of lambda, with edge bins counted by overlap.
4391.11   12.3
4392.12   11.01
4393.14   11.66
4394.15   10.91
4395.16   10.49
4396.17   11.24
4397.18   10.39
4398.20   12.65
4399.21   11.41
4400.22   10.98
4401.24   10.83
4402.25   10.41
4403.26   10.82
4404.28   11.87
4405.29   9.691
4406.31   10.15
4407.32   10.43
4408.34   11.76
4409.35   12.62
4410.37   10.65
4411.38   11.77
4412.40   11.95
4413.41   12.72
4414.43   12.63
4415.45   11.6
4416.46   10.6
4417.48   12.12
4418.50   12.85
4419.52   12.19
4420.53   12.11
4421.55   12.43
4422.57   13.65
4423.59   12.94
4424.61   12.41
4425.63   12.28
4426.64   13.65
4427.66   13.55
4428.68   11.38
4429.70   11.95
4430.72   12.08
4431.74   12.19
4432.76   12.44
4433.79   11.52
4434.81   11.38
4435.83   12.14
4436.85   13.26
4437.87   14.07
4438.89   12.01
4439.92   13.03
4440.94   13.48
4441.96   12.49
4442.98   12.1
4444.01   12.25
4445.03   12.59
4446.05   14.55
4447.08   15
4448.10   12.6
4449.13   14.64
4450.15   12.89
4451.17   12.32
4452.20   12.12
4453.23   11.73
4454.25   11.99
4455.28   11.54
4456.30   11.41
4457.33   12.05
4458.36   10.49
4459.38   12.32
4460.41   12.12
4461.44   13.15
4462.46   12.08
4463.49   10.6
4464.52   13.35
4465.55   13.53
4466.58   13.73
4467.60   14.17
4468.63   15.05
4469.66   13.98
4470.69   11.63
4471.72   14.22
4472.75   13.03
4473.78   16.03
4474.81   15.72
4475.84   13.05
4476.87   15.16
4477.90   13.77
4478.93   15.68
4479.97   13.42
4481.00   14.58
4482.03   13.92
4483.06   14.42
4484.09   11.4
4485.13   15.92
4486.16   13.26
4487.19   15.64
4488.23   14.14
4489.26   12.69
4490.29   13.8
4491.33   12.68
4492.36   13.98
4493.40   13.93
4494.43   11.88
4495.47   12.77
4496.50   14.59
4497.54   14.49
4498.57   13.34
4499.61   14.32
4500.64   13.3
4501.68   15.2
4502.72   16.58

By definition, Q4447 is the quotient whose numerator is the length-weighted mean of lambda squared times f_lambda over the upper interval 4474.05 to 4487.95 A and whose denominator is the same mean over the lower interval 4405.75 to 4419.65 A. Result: 1.26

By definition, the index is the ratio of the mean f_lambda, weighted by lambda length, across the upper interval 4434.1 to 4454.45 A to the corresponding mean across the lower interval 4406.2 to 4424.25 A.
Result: 1.07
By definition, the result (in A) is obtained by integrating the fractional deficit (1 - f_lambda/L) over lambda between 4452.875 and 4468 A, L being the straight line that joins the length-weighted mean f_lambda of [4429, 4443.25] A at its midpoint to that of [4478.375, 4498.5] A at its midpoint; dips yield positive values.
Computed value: 0.9 A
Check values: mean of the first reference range 12.4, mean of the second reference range 13.8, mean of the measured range 12.3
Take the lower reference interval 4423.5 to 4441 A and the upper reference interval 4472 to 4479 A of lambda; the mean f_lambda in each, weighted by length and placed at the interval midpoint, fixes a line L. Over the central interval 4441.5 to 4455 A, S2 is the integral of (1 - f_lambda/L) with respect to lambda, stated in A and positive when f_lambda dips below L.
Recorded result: 0.4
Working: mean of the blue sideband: 12.5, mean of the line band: 12.8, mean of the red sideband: 14.6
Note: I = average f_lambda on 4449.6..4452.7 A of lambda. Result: 12.5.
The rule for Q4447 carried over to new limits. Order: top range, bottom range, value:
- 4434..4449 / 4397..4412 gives 1.18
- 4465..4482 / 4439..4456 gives 1.12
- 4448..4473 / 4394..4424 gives 1.12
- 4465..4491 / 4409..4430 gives 1.17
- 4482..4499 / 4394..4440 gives 1.19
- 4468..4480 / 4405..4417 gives 1.28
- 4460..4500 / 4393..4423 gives 1.23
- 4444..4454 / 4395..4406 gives 1.22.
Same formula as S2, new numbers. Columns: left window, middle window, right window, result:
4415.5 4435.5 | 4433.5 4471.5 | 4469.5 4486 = 1.5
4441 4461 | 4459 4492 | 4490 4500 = -1.5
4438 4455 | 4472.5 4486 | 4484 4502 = -0.8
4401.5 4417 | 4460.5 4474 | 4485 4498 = -0.3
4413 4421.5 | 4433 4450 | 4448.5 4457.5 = -1.0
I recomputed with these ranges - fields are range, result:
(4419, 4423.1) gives 12.6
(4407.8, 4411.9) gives 11.7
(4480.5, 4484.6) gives 13.6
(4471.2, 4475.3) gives 14.7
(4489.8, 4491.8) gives 13.2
